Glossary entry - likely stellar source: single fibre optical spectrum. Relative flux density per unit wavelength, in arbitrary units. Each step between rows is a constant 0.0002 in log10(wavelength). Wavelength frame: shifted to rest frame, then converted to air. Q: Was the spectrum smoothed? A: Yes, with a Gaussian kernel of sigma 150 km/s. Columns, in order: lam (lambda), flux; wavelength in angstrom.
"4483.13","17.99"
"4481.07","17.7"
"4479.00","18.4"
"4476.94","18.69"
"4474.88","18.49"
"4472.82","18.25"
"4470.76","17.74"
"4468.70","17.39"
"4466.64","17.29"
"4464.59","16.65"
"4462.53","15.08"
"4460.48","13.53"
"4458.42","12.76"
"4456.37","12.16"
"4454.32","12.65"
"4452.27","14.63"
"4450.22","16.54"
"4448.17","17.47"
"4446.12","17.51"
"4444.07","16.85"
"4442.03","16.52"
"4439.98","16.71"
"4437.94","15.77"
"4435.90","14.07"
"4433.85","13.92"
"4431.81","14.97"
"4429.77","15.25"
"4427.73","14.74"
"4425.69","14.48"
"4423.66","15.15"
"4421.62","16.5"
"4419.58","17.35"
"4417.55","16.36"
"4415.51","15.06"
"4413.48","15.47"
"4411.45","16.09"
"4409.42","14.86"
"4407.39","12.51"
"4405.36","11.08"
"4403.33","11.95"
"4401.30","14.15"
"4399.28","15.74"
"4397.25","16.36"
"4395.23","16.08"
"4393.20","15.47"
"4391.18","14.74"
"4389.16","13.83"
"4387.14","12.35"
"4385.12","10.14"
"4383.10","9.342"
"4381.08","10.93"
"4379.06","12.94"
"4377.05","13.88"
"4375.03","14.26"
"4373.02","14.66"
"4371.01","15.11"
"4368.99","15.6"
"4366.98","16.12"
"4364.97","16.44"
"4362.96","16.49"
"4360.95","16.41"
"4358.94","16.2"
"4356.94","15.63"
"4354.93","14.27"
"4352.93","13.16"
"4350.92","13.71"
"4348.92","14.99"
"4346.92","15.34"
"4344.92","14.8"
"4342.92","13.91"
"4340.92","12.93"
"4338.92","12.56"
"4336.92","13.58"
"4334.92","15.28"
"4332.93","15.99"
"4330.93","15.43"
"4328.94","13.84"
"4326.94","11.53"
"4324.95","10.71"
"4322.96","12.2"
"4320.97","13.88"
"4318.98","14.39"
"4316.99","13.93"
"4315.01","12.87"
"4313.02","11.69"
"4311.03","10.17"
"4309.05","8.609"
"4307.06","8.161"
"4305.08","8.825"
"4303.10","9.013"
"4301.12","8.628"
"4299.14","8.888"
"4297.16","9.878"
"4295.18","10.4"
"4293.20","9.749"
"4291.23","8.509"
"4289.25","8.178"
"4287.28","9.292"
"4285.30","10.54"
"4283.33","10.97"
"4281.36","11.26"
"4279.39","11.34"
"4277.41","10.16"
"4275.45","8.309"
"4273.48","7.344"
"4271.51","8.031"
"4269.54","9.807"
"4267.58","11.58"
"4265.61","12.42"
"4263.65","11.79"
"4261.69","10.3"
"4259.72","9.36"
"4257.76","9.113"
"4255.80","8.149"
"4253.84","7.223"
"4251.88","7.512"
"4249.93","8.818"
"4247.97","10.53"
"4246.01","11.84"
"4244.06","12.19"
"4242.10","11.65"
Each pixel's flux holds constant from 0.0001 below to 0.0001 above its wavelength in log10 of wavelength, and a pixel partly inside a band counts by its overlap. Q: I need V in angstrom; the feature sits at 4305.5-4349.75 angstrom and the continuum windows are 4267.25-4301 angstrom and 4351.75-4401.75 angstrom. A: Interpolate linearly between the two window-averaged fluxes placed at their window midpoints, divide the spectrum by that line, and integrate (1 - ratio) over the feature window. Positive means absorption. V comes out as -4.0 angstrom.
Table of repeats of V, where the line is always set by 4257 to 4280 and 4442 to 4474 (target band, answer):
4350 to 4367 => -3.5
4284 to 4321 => 2.7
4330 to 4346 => -2.9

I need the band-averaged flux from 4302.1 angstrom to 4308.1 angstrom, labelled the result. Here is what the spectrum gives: 8.67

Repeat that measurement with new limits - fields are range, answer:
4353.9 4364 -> 15.8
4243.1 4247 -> 12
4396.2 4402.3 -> 15.4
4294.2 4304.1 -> 9.36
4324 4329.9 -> 12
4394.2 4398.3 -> 16.2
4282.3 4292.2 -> 9.51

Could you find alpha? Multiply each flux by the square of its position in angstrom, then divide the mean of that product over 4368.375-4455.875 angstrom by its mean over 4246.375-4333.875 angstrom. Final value 1.48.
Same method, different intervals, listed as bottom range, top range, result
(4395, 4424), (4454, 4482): 1.12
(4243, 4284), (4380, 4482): 1.66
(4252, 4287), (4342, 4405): 1.53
